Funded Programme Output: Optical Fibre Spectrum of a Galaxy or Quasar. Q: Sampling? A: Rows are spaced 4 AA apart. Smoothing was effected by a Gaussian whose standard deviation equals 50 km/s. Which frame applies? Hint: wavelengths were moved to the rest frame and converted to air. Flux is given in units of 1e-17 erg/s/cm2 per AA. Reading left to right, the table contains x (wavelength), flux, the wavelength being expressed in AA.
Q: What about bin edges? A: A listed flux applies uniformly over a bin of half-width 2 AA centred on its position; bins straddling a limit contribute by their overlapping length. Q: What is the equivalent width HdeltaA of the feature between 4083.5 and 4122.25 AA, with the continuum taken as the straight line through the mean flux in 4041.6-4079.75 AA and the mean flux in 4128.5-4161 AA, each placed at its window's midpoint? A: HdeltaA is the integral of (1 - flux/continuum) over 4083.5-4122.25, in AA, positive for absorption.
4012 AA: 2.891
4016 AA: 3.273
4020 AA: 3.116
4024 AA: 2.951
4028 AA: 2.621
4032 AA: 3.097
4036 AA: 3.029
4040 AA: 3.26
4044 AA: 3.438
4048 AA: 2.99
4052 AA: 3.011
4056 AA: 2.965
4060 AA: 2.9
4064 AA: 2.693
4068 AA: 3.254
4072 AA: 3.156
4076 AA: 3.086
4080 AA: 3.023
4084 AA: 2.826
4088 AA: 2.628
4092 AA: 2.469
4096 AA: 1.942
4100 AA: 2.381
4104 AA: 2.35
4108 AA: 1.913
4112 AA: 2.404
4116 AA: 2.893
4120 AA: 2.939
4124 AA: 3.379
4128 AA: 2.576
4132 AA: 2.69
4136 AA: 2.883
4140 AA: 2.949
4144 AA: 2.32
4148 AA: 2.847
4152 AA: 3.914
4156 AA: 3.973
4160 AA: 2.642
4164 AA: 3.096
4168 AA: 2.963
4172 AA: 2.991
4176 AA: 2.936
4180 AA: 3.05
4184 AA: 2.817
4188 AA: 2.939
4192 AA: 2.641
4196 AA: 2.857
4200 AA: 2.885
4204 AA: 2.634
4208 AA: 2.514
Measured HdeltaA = 7.3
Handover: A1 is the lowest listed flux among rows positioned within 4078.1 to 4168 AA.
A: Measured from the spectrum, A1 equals 1.913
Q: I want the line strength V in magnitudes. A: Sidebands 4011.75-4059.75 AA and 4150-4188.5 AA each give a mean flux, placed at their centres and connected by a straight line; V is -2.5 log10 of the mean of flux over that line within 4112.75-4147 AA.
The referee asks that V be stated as 0.11 mag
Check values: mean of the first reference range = 3.05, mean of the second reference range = 3.14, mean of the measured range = 2.81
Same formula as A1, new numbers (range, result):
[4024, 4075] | 2.621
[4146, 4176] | 2.642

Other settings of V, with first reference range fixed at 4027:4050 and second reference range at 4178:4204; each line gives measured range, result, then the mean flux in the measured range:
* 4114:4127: -0.03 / 3.03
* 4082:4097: 0.20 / 2.5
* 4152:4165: -0.16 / 3.35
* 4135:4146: 0.09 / 2.7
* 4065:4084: -0.01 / 3.07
